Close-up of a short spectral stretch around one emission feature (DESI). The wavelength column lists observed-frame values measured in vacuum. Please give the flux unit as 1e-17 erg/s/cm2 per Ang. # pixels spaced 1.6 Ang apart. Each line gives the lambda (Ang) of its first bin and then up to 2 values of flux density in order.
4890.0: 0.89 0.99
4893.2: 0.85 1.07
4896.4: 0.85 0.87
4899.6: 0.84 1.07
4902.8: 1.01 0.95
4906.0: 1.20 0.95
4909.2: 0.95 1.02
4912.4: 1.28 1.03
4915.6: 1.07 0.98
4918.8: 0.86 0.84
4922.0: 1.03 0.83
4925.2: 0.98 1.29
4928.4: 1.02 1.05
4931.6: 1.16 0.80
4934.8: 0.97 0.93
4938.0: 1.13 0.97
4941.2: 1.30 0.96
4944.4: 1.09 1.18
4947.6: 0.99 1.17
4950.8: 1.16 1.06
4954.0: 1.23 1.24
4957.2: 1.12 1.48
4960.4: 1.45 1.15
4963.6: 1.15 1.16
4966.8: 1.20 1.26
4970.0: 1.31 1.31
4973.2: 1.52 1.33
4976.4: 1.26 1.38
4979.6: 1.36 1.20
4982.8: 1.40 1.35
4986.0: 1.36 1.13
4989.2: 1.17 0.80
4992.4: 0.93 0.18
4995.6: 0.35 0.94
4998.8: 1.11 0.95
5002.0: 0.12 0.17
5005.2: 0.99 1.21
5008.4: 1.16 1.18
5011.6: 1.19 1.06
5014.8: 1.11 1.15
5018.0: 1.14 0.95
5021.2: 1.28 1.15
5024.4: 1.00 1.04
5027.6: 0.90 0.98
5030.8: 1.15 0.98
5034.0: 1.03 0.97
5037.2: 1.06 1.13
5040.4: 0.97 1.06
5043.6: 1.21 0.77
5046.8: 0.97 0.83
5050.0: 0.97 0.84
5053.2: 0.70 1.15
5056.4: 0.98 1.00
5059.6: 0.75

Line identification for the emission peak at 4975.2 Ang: C IV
